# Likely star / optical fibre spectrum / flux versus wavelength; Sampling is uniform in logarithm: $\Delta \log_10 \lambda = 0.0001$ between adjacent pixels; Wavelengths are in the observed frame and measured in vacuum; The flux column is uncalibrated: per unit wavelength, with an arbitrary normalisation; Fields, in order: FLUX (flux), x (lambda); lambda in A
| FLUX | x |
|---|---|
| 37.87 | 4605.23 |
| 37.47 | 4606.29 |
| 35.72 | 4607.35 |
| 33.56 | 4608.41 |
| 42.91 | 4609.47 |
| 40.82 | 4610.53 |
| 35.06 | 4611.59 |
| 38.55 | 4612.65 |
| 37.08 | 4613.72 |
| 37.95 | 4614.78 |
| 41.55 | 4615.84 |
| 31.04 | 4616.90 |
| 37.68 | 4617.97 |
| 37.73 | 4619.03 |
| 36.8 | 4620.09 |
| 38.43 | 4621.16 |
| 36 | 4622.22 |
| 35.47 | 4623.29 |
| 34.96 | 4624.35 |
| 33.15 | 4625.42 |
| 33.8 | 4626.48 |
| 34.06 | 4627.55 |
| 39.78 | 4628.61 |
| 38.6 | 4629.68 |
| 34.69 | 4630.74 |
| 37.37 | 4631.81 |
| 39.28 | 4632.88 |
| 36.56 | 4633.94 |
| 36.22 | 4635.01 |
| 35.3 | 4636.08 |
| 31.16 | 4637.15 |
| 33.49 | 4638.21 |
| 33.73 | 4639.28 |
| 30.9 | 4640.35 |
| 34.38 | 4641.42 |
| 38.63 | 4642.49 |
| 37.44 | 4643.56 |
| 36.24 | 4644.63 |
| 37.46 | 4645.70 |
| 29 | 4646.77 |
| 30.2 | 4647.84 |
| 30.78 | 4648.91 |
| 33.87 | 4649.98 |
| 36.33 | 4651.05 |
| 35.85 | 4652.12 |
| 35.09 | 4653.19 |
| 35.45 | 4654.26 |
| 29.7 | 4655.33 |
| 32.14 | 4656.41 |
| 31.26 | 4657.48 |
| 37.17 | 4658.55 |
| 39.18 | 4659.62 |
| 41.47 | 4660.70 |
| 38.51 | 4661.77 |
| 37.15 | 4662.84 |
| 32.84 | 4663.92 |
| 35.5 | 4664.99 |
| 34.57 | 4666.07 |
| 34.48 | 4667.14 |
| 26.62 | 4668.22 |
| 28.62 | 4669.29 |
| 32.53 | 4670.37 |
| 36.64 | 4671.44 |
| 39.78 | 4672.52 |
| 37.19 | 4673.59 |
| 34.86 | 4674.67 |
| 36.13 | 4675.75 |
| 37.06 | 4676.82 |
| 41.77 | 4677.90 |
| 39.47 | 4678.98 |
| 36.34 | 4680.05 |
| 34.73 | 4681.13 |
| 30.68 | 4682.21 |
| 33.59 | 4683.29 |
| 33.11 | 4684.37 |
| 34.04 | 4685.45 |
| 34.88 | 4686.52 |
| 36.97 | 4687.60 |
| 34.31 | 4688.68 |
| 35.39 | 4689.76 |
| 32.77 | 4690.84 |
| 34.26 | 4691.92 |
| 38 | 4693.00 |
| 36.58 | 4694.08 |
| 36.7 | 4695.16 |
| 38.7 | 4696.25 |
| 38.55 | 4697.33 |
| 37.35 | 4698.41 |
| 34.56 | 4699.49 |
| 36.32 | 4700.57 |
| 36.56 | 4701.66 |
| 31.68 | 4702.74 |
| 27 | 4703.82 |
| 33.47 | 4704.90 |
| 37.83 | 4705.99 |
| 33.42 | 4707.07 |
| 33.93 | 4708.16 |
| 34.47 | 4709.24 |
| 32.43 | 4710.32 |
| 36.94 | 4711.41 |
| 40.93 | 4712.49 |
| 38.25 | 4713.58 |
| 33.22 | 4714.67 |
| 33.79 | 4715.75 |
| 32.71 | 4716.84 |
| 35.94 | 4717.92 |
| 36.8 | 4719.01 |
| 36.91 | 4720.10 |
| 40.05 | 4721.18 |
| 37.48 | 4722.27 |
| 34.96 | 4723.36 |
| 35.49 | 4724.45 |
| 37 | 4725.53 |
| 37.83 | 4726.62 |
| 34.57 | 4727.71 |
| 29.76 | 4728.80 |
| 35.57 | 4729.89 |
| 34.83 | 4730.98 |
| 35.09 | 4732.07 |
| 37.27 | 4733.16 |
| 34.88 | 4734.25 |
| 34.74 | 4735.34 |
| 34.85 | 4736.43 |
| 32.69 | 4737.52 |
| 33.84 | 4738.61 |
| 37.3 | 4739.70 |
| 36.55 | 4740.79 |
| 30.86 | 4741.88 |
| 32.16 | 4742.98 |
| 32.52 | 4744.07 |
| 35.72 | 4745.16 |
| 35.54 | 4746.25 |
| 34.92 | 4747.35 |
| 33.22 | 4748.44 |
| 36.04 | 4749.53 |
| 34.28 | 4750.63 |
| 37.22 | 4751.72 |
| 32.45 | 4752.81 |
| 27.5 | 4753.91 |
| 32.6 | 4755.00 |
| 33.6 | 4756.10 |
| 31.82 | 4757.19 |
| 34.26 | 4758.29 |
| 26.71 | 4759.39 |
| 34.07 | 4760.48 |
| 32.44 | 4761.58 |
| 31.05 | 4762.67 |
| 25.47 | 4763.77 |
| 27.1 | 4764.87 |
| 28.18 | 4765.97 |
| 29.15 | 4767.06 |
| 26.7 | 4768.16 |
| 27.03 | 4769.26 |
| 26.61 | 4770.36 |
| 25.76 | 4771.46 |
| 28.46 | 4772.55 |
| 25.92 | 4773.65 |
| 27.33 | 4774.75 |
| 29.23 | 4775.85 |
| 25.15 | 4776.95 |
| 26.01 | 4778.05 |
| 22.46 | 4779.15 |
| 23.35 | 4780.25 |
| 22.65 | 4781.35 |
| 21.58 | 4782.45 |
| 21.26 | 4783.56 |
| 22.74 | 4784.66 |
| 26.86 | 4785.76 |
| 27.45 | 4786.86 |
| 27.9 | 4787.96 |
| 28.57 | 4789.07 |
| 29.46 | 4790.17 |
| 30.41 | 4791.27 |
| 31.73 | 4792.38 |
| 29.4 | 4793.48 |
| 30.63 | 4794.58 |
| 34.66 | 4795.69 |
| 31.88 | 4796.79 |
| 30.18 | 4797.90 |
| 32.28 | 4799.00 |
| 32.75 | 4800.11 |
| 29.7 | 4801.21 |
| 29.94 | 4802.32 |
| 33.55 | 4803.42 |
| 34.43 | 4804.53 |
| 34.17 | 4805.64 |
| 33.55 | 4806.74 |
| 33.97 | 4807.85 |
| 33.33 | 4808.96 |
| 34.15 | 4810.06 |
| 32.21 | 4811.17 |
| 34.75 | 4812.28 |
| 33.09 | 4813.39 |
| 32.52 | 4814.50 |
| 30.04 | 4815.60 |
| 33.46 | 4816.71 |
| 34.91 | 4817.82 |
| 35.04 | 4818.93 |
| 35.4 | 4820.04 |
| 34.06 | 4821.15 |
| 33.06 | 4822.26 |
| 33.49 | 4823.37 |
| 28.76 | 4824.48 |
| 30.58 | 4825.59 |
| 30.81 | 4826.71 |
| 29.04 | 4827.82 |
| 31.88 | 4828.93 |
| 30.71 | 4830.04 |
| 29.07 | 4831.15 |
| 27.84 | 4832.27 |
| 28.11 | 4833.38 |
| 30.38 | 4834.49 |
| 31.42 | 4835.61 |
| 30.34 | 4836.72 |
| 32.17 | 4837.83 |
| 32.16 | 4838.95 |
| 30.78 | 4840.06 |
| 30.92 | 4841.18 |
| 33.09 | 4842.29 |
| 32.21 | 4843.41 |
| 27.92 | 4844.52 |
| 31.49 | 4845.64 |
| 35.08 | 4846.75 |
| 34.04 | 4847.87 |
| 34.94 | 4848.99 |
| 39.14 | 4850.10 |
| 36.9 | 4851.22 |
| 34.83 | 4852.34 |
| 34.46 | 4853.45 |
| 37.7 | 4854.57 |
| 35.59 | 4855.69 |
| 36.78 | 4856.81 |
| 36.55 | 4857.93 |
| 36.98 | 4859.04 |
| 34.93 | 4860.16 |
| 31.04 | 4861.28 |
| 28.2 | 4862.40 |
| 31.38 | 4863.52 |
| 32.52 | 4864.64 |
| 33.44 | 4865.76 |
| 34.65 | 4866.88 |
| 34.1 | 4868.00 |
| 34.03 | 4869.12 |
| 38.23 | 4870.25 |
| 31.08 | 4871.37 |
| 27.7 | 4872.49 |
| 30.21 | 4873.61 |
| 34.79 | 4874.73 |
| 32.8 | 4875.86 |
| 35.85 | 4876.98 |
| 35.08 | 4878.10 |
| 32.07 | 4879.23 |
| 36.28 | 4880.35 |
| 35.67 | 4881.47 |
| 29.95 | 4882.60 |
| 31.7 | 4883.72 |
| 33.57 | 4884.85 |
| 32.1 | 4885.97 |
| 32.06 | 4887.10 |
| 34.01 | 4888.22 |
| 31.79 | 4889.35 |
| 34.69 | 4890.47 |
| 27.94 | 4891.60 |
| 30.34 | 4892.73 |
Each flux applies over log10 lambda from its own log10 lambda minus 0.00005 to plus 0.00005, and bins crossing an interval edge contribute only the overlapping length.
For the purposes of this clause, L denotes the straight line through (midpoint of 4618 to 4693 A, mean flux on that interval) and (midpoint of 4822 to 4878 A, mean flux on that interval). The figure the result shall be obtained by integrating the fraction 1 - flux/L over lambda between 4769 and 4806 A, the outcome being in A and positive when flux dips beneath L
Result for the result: 5.77 A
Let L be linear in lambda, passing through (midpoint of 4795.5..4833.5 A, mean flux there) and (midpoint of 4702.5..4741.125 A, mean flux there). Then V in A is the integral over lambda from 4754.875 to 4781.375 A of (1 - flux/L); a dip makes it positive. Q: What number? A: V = 4.4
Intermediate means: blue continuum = 35.1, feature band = 28.2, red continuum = 32.2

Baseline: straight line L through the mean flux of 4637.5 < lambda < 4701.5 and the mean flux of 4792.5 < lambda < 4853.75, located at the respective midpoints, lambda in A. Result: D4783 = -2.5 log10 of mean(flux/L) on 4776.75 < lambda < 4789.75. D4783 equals 0.32 mag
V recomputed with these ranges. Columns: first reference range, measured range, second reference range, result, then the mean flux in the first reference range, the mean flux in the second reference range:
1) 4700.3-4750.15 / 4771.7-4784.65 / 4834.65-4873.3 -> 3.6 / 34.9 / 33.4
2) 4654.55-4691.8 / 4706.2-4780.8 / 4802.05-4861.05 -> 3.3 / 35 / 33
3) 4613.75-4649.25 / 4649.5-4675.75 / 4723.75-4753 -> 0.3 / 35.5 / 34.7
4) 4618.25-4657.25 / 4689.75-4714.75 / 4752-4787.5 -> -3.2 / 35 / 27.7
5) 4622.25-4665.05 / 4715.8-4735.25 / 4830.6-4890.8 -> -0.7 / 35.1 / 33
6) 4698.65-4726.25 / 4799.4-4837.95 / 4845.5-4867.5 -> 3.0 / 35.3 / 34.6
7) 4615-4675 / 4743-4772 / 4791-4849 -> 1.7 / 35.2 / 32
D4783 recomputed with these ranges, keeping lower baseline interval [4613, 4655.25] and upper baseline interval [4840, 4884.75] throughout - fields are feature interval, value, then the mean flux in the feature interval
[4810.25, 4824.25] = 0.02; 33.4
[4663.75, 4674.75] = 0.04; 34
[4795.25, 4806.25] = 0.06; 32.4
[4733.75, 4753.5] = 0.01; 34.4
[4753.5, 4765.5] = 0.13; 30.6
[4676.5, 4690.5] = -0.01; 35.5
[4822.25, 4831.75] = 0.11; 30.7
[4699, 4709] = 0.03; 33.9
